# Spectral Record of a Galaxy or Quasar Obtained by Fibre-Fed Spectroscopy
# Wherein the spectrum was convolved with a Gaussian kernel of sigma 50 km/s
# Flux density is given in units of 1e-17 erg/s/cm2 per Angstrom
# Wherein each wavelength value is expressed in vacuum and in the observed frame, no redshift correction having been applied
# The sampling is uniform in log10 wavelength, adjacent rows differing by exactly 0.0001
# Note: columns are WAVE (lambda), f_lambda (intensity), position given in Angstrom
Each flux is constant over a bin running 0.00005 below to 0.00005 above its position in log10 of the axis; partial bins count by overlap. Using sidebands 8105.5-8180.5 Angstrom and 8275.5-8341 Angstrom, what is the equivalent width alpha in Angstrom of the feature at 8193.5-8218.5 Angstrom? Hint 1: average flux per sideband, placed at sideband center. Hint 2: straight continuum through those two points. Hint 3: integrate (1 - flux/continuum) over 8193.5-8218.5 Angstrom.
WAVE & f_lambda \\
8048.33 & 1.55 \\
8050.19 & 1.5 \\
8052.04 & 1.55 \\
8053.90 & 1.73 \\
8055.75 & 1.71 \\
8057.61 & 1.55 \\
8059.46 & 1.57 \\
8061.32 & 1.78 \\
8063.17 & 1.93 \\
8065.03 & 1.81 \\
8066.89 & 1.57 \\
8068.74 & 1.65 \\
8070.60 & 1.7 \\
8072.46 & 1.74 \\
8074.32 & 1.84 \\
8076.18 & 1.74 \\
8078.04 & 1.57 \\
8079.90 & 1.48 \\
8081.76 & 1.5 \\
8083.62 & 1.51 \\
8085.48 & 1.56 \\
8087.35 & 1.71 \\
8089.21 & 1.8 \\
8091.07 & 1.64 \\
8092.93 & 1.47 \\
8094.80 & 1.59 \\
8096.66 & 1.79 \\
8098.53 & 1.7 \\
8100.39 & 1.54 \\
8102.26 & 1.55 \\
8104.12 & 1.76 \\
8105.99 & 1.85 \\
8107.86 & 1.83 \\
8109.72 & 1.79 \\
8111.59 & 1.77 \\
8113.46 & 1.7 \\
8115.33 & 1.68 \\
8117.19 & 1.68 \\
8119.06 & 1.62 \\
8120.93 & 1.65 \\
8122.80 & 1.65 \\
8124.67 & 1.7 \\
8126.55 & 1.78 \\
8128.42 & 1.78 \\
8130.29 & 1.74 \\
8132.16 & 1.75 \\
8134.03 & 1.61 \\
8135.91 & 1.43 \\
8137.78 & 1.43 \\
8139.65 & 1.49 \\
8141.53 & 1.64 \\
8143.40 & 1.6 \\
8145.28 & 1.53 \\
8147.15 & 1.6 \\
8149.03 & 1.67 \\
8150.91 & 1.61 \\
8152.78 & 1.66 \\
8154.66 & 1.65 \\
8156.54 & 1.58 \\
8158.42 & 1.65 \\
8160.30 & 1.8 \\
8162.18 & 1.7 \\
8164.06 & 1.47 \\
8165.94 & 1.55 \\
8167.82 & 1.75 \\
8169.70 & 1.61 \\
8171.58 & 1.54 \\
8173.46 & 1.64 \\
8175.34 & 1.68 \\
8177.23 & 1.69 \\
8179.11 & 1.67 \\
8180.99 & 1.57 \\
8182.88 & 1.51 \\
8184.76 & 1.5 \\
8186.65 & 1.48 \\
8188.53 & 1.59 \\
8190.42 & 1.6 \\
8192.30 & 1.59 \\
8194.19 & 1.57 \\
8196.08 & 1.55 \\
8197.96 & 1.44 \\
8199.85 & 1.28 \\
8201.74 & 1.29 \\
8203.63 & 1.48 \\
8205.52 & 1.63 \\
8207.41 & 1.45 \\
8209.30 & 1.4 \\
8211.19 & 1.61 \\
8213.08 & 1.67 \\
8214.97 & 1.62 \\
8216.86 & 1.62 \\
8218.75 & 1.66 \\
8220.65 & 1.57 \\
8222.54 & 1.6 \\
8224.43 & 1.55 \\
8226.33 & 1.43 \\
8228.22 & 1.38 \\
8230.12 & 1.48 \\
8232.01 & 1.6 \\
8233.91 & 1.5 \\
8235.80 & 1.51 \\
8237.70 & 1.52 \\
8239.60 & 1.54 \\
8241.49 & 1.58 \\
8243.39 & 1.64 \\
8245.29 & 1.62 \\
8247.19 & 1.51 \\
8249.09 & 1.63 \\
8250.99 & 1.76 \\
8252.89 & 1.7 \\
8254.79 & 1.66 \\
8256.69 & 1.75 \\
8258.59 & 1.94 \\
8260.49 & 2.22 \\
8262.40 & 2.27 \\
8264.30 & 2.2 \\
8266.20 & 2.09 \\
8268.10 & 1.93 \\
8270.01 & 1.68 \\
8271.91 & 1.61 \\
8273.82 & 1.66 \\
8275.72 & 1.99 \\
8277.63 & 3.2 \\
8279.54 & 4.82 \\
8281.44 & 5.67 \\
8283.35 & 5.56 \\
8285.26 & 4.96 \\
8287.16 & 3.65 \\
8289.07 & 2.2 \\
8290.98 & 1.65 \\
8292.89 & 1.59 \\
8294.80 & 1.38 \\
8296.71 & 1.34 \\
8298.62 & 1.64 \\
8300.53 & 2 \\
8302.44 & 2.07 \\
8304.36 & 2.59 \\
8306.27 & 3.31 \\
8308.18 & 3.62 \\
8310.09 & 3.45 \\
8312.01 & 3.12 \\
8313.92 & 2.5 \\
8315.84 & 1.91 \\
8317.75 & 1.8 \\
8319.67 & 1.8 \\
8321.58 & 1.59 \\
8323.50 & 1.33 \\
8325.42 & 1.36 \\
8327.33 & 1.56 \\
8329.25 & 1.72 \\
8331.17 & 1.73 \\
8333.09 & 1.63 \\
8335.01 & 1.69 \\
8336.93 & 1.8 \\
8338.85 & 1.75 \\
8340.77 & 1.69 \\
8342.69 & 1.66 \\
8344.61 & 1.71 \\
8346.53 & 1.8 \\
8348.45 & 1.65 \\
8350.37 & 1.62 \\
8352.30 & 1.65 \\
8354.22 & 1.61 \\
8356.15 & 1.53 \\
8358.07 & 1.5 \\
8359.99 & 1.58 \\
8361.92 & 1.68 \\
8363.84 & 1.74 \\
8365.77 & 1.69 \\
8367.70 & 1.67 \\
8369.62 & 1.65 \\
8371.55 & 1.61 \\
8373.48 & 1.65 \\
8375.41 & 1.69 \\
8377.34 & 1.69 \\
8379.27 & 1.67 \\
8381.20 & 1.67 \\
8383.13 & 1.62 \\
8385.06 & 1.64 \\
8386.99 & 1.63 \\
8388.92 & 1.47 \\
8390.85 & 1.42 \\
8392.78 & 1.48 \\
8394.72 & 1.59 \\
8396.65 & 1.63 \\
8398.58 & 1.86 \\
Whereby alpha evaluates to 5.7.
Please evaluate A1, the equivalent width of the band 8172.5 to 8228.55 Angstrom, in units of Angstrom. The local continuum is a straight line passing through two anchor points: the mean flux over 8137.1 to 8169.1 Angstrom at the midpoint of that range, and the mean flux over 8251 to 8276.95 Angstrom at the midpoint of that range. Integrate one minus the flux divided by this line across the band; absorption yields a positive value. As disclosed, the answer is 6.18 Angstrom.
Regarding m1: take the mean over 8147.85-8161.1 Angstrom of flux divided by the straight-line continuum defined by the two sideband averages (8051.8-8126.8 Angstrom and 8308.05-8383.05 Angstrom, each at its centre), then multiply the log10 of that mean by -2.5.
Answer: 0.03 mag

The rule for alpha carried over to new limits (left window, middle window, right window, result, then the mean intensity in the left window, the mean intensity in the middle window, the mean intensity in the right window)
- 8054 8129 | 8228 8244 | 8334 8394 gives 1.2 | 1.68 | 1.53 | 1.64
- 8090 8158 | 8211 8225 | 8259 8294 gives 4.4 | 1.65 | 1.61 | 2.81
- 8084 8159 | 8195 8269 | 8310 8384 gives 2.6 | 1.65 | 1.64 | 1.74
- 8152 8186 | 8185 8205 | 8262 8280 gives 3.3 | 1.62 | 1.49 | 2.28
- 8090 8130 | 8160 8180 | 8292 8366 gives 1.2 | 1.69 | 1.64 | 1.88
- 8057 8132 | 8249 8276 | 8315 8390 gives -3.5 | 1.68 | 1.88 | 1.65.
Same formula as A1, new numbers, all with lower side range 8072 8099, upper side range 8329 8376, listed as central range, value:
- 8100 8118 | -0.9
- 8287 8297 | -1.3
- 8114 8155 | 0.3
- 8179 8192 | 0.8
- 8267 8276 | -0.6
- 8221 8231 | 1.0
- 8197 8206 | 1.3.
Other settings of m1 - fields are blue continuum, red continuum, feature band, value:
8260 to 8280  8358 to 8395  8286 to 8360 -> 0.00 mag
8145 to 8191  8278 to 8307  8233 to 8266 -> 0.39 mag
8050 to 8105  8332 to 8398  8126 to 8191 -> 0.02 mag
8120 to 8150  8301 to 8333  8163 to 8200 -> 0.13 mag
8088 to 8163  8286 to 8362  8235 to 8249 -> 0.17 mag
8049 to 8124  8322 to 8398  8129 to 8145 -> 0.05 mag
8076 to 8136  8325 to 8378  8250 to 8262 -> -0.12 mag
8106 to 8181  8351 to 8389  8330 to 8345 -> -0.05 mag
